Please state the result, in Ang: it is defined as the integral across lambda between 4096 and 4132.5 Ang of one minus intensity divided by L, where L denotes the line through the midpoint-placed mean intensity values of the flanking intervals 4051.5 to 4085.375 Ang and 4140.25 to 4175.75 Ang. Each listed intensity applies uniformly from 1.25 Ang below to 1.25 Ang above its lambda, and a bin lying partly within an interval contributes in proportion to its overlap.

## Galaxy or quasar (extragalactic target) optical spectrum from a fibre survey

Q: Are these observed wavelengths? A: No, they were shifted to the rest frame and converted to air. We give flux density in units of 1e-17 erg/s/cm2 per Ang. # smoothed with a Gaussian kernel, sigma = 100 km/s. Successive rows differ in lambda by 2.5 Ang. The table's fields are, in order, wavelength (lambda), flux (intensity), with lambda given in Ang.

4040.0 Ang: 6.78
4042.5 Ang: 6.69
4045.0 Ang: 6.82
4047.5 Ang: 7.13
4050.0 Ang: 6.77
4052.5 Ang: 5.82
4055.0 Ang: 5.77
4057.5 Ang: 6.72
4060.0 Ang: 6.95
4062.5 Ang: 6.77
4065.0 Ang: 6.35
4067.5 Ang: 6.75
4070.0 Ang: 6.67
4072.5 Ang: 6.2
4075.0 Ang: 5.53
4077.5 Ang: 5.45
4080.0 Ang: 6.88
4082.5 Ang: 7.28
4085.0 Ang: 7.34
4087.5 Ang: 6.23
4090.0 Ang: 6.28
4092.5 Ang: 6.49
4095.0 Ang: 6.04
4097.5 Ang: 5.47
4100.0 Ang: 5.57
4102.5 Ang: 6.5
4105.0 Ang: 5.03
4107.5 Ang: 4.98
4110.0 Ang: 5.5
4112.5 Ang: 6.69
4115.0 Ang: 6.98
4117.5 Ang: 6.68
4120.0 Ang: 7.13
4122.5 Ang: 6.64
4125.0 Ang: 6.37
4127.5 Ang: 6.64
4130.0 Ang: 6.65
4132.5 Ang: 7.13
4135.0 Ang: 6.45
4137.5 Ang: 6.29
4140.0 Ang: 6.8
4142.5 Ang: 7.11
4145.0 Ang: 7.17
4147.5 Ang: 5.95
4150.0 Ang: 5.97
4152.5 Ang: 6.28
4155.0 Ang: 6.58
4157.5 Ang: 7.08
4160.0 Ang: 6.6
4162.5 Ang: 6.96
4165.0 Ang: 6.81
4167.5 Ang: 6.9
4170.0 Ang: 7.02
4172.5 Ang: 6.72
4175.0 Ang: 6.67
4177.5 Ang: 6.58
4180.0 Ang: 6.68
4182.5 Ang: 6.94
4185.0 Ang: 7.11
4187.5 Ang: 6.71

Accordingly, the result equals 1.9 Ang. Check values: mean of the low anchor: 6.44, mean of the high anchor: 6.7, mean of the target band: 6.23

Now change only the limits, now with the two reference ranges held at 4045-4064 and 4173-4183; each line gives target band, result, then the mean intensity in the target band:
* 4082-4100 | 0.7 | 6.35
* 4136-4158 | 0.4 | 6.56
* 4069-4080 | 0.9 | 6.05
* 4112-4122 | -0.3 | 6.87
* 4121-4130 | 0.1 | 6.58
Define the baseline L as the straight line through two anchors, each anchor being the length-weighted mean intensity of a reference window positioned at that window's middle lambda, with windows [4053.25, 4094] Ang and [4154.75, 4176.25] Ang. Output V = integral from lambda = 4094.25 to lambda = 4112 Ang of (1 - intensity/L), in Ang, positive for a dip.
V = 2.6 Ang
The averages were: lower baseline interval 6.47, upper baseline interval 6.83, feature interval 5.62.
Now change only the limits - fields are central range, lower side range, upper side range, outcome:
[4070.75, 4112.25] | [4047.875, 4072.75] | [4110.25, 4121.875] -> 3.5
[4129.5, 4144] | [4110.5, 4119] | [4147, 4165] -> -0.3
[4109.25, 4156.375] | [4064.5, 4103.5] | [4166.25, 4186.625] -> -0.1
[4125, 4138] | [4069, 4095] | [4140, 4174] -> 0.0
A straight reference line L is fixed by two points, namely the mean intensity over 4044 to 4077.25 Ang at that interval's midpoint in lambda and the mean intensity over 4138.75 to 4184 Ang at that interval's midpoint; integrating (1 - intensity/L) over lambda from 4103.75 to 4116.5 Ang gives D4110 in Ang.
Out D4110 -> 1.41 Ang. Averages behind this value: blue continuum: 6.45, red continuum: 6.71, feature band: 5.85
